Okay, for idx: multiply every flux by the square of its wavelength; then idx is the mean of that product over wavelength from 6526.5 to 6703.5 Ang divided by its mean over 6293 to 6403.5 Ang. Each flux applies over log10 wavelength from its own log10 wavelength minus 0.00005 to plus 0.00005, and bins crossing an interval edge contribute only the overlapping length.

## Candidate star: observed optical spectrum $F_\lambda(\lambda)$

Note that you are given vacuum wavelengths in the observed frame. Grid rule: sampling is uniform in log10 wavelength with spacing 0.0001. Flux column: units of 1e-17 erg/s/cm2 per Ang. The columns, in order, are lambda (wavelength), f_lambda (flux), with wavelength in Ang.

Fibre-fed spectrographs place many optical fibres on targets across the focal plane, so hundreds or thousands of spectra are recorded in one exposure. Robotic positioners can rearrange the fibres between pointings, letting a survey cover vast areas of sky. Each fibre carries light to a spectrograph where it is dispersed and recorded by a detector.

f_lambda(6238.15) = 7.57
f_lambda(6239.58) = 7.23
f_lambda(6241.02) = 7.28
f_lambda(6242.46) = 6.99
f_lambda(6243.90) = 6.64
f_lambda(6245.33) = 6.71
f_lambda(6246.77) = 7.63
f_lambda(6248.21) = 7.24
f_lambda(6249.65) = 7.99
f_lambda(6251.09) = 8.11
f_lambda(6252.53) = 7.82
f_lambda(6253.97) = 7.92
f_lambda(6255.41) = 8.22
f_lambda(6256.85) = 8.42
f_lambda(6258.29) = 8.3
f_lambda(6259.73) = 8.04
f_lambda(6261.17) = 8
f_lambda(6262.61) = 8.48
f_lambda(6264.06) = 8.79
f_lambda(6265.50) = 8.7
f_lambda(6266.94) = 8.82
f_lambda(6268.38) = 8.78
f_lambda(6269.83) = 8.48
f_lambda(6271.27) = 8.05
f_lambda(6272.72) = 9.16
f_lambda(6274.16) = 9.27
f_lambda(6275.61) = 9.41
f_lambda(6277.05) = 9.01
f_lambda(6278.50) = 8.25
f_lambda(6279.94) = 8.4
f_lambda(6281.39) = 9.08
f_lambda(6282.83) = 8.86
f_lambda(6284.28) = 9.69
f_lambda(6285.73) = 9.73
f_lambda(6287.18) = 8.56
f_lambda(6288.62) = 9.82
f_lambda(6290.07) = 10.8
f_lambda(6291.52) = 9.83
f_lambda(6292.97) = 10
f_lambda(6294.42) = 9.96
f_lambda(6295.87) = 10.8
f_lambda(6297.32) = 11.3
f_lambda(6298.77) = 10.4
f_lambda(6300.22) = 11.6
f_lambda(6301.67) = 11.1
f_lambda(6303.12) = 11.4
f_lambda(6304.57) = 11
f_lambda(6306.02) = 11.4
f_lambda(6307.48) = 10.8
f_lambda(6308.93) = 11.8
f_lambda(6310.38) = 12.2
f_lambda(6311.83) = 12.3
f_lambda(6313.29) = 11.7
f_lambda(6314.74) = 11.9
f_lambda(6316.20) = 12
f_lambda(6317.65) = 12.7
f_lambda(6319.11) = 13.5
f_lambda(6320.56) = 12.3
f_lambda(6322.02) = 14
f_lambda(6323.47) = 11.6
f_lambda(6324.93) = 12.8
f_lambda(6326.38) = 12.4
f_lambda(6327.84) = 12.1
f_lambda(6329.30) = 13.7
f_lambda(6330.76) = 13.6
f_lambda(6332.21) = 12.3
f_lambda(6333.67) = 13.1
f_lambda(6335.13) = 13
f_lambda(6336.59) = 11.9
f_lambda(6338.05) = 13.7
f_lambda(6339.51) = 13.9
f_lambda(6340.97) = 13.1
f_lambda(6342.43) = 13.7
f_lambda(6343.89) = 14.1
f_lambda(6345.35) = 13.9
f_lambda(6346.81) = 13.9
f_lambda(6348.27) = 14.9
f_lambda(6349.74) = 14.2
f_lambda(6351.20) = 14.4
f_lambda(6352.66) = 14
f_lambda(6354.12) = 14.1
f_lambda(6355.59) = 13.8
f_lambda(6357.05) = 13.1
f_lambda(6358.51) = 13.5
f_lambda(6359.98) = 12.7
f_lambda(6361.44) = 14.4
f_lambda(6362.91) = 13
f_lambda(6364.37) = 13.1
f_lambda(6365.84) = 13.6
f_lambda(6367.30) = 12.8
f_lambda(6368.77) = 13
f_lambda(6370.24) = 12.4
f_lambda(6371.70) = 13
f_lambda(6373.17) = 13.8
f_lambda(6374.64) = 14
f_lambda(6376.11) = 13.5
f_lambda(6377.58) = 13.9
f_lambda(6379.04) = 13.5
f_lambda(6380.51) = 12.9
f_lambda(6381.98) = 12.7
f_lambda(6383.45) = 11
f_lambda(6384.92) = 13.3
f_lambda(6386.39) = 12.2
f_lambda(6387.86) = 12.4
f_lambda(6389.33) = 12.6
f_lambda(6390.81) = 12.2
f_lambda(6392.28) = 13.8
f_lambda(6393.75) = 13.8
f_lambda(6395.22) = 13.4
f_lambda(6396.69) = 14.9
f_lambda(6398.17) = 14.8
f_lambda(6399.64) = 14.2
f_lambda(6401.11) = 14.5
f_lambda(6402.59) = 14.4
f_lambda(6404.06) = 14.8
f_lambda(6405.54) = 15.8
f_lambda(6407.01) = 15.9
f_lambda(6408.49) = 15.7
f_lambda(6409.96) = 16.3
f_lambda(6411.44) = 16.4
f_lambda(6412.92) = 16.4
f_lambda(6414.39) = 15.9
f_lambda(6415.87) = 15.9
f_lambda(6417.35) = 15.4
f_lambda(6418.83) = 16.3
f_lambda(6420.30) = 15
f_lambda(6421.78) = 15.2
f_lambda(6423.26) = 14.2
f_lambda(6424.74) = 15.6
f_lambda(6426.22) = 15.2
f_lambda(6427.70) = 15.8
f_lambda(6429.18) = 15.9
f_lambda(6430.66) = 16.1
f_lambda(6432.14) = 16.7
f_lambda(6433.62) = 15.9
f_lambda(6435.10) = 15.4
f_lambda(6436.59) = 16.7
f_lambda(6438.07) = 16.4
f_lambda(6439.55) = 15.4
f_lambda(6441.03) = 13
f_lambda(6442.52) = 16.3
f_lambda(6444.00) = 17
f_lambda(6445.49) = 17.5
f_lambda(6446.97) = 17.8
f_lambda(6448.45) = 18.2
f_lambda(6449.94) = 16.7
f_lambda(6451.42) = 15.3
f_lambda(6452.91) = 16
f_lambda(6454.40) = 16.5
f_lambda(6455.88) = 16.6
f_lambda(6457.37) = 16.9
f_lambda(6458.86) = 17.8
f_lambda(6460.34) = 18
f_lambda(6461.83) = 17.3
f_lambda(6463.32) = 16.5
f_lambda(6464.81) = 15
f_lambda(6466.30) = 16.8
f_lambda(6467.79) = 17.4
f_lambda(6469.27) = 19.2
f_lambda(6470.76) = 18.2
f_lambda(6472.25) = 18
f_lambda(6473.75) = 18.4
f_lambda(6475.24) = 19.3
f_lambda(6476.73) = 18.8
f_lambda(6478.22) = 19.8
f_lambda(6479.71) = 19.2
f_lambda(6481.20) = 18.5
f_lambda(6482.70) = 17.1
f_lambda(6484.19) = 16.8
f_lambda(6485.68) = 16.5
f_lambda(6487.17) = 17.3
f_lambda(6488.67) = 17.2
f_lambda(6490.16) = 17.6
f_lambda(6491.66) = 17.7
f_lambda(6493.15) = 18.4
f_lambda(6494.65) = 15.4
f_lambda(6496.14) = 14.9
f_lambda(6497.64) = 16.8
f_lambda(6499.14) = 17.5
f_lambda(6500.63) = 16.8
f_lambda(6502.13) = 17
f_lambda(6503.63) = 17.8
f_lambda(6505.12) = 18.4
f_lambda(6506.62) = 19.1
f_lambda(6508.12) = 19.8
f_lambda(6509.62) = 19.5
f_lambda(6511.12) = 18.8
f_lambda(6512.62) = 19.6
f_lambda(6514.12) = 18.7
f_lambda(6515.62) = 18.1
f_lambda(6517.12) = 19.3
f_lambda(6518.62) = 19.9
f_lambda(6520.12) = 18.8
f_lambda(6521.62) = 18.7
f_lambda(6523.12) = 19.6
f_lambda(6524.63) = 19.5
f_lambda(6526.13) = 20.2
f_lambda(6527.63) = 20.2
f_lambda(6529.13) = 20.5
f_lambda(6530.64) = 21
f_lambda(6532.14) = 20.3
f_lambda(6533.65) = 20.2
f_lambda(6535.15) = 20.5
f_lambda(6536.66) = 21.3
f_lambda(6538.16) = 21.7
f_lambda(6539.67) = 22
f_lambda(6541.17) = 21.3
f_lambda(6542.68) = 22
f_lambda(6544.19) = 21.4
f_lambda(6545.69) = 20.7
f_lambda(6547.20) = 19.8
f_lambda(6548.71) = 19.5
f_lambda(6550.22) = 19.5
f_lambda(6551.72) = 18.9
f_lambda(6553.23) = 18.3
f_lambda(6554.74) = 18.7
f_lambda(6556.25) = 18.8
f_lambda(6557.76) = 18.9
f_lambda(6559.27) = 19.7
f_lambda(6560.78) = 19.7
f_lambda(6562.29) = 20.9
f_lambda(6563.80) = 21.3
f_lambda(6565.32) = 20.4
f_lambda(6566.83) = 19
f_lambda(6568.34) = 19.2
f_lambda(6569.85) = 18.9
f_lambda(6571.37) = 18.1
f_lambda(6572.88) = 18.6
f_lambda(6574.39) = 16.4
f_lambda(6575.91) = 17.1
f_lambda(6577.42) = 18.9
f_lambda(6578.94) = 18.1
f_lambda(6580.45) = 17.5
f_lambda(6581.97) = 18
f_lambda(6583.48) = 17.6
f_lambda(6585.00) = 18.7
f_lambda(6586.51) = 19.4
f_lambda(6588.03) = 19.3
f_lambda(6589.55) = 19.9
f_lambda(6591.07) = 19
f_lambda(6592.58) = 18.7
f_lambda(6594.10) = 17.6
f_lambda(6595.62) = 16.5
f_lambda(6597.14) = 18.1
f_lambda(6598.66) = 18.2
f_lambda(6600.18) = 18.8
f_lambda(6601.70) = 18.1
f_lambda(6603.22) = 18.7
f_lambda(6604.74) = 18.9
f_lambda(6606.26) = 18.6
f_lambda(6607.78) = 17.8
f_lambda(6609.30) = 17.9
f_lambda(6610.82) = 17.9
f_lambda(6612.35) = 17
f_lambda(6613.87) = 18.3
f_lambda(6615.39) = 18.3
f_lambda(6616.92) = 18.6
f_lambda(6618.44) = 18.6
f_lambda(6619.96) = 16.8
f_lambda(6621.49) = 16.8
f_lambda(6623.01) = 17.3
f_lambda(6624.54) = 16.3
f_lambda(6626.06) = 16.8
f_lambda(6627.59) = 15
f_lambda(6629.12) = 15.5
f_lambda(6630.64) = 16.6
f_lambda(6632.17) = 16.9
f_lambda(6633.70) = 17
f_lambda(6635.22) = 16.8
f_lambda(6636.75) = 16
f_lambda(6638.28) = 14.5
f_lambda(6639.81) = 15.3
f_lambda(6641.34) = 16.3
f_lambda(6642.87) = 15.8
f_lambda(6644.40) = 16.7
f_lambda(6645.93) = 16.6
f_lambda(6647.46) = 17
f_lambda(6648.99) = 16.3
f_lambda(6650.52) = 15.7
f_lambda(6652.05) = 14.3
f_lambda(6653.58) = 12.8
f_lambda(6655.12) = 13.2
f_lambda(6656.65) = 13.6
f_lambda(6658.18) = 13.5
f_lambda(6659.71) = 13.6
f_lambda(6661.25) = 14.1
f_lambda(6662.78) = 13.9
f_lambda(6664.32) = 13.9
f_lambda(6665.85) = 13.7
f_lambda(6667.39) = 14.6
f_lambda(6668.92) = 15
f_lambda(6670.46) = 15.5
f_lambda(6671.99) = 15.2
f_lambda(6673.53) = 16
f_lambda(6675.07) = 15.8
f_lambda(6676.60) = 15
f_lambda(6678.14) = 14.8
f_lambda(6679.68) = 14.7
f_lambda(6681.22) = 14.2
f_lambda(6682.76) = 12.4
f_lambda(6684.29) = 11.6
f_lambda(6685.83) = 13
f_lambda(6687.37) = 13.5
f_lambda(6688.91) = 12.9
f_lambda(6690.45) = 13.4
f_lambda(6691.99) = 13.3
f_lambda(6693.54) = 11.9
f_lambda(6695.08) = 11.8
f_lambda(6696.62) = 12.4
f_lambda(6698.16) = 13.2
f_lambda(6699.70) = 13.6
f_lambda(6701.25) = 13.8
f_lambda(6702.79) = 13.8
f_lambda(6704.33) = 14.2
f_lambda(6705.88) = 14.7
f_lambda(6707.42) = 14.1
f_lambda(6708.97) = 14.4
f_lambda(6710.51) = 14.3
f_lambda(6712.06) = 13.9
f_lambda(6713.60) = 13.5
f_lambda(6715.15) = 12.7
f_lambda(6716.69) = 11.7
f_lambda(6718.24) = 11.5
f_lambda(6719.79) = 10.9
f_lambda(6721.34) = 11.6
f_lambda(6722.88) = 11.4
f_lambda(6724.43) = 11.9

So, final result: 1.43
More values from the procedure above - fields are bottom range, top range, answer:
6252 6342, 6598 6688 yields 1.66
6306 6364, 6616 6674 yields 1.31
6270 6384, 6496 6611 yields 1.70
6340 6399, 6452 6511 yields 1.36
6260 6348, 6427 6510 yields 1.63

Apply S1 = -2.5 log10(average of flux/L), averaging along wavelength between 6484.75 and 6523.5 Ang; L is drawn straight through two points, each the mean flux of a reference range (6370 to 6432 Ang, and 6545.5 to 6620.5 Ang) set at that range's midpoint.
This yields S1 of -0.07 mag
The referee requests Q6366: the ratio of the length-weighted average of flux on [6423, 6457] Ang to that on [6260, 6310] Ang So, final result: 1.66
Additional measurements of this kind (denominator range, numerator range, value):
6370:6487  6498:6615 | 1.21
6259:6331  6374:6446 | 1.41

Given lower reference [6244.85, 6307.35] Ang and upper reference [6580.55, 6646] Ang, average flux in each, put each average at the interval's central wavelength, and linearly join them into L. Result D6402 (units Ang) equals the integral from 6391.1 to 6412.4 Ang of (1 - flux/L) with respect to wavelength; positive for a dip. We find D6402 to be -4.5 Ang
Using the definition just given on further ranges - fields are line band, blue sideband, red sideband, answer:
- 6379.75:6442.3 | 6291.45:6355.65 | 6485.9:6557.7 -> 2.65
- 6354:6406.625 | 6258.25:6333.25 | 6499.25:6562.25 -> 1.25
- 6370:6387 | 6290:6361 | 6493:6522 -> 1.34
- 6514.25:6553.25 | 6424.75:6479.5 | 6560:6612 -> -4.83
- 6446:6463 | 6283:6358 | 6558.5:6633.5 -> -2.14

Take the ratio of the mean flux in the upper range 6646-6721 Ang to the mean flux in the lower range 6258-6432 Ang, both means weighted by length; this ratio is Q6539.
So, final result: 1.1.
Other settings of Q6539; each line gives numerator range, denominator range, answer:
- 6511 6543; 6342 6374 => 1.48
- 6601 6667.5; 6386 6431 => 1.09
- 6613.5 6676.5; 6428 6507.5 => 0.92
